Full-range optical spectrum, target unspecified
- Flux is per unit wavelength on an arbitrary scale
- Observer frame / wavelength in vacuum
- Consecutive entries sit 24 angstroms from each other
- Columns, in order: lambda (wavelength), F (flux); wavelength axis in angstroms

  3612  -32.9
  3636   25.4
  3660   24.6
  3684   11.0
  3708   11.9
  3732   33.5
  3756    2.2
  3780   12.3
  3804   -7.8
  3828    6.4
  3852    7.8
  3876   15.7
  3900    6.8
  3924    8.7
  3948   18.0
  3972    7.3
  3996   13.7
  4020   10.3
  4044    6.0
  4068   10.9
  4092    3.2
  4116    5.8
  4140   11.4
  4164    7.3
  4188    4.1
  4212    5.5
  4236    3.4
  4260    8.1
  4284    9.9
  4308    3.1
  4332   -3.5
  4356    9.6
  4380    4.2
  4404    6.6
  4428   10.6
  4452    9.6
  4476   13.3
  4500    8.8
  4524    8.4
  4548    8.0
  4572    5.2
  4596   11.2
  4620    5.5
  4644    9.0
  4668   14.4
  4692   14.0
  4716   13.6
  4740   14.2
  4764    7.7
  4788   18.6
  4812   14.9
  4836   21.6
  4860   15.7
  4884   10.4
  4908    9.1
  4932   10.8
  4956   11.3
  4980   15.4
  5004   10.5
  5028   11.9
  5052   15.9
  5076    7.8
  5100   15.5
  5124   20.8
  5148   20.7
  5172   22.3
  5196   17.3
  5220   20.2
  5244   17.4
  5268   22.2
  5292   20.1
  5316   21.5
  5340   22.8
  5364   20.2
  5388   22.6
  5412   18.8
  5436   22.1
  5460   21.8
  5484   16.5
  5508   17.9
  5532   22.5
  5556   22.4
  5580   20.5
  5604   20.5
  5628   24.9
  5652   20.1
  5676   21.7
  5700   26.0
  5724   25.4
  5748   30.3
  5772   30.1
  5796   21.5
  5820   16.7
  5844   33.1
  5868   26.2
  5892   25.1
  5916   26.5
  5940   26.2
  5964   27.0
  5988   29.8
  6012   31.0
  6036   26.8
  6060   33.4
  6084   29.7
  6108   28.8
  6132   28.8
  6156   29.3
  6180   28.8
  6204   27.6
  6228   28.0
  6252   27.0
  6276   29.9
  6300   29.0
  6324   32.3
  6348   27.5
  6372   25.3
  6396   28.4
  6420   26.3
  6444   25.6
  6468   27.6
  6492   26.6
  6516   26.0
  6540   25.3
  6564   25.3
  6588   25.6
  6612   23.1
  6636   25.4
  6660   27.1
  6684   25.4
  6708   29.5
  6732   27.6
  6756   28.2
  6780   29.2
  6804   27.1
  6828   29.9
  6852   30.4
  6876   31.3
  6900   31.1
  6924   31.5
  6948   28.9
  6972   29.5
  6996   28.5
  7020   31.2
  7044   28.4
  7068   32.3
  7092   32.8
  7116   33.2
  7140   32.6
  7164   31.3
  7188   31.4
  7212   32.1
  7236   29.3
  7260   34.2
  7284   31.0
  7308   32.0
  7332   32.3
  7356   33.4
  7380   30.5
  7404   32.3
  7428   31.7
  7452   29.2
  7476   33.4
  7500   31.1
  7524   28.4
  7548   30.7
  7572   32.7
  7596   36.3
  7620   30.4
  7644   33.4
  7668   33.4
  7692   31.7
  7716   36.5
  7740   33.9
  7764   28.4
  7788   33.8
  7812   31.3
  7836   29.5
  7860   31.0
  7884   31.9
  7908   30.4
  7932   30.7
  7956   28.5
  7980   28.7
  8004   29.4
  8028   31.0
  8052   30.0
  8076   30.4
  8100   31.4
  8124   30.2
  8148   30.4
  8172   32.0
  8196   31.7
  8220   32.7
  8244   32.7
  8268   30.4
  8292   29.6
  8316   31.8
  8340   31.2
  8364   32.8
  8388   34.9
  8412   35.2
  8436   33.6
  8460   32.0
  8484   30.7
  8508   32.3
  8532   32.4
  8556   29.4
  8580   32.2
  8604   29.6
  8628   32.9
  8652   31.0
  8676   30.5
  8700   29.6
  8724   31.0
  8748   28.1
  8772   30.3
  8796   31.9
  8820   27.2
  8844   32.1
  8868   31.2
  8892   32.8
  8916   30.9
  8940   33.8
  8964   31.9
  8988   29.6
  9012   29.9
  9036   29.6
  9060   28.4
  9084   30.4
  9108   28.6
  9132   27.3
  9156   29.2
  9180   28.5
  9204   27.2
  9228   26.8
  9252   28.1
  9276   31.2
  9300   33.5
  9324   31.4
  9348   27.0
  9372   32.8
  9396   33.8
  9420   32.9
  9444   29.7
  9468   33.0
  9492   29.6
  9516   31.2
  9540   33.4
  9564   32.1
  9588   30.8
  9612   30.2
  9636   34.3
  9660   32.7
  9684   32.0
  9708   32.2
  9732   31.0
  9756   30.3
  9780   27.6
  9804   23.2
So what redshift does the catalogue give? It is 0.28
